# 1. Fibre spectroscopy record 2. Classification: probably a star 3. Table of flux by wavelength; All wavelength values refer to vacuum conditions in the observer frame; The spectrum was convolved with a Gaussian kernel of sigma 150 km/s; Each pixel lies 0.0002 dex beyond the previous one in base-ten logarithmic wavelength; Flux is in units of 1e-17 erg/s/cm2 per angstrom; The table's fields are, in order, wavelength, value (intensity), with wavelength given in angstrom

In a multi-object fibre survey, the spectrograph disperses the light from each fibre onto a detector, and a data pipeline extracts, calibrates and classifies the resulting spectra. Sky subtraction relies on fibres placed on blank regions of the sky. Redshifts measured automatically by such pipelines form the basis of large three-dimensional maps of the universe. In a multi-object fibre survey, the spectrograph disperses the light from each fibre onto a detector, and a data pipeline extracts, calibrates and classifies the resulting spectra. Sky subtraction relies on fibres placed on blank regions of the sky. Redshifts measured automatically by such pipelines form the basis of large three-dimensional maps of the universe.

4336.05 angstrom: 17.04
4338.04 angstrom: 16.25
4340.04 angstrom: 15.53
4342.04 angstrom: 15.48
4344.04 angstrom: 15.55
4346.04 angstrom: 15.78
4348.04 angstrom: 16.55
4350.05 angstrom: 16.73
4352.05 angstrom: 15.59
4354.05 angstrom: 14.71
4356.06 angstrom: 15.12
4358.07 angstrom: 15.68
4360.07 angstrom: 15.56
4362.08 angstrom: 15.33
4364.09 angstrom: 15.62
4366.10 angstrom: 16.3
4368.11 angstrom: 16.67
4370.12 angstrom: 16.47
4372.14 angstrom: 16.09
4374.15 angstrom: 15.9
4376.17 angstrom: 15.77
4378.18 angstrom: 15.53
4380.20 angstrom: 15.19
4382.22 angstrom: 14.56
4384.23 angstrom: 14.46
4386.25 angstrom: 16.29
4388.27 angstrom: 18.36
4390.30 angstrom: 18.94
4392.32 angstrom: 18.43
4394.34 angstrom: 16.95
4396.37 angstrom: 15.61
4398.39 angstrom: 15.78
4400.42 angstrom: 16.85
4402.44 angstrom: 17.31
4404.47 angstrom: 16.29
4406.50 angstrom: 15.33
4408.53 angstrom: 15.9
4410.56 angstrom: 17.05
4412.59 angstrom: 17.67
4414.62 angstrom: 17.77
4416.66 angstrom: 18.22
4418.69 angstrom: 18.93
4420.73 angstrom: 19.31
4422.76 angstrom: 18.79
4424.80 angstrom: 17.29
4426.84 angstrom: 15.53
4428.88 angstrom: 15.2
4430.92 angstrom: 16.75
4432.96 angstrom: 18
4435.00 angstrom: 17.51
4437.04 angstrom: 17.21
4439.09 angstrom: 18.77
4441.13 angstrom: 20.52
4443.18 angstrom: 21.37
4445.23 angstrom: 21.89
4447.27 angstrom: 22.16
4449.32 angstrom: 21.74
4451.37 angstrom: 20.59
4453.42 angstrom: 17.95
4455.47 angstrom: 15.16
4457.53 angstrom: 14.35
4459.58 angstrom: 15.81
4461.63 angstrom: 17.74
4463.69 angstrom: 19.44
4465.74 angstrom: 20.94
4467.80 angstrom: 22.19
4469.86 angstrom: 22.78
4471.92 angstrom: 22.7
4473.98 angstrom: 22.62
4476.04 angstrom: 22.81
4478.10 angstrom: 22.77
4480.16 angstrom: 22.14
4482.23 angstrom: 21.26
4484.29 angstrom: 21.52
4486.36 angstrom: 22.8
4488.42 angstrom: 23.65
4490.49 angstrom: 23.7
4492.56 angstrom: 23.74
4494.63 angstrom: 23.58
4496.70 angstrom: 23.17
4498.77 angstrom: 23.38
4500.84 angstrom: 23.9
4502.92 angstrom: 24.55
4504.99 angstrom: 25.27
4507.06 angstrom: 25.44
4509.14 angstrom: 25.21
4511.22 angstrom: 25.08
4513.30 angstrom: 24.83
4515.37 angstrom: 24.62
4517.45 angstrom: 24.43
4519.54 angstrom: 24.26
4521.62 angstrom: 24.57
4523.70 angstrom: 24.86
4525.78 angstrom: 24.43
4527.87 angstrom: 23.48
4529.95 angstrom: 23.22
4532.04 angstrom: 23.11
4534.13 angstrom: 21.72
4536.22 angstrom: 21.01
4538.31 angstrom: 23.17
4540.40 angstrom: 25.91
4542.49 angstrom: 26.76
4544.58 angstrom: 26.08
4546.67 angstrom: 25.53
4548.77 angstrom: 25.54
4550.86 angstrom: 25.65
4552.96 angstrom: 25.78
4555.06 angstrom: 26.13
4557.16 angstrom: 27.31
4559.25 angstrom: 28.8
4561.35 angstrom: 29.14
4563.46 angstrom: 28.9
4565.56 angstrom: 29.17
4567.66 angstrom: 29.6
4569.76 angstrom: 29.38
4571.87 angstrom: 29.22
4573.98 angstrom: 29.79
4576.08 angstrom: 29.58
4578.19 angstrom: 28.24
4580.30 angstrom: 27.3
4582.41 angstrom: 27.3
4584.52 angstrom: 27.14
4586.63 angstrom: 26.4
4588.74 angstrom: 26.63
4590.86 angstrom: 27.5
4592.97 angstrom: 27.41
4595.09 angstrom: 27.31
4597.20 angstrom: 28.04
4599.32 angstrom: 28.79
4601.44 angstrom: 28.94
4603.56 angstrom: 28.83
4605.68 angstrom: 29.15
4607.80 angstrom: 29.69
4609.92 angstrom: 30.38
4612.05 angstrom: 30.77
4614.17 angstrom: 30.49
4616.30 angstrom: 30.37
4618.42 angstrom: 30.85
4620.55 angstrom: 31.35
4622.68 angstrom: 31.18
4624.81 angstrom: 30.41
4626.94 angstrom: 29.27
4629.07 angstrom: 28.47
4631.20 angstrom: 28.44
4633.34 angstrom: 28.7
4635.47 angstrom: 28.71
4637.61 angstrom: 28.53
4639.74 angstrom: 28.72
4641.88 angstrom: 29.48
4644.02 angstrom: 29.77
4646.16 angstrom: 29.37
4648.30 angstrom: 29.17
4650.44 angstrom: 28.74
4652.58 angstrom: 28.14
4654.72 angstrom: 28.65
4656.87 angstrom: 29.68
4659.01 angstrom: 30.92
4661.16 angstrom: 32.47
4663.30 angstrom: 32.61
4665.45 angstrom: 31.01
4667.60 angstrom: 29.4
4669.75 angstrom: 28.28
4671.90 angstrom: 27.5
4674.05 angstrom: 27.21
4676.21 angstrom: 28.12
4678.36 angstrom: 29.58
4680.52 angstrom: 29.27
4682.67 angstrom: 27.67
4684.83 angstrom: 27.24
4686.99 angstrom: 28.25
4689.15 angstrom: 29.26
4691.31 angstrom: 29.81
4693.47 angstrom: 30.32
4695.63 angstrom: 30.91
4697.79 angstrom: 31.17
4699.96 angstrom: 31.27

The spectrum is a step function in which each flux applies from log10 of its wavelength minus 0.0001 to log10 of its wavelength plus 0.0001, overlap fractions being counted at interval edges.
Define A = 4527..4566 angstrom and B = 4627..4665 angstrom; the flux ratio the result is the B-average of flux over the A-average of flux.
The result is 1.15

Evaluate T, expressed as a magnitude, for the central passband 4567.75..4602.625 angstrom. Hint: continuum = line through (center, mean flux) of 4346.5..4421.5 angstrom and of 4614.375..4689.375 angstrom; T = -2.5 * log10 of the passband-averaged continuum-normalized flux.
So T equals -0.080 mag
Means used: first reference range 16.4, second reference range 29.3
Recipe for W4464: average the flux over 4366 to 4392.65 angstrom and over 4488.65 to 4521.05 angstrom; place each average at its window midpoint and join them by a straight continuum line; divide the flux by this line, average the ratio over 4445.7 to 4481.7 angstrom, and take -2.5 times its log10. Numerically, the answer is 0.07 mag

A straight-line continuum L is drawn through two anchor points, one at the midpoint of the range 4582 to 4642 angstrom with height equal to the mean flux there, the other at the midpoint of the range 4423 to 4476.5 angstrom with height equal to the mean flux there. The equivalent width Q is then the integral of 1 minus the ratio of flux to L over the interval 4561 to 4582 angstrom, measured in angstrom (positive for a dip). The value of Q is -2.0 angstrom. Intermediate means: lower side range 19.2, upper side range 29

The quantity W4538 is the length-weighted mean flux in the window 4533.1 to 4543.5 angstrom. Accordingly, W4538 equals 23.7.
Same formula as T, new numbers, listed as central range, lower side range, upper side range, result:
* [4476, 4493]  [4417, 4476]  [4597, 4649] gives -0.07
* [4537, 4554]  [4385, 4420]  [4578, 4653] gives -0.02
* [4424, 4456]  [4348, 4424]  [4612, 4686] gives 0.03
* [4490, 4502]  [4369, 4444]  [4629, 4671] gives -0.09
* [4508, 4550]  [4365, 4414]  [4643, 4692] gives -0.07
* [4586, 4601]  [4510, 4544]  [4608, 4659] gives 0.00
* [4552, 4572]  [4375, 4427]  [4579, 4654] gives -0.10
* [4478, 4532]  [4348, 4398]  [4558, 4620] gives 0.00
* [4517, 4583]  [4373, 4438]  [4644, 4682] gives -0.10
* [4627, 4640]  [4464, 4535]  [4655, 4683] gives -0.01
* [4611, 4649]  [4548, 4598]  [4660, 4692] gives -0.04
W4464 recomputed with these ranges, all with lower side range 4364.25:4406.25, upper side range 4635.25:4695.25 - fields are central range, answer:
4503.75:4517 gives -0.14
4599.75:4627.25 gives -0.12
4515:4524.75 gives -0.09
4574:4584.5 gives -0.12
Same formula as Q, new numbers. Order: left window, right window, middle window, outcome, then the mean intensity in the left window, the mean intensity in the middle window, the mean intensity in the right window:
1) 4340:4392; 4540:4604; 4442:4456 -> 0.2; 16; 20.3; 27.7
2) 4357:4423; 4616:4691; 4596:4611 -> -1.2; 16.6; 29.1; 29.3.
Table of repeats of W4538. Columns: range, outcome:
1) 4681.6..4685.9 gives 27.4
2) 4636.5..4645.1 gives 29.1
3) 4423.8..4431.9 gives 16.2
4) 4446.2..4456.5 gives 19.5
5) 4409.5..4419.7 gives 17.9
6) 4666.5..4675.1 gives 28.1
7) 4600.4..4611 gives 29.4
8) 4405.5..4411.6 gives 16.1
